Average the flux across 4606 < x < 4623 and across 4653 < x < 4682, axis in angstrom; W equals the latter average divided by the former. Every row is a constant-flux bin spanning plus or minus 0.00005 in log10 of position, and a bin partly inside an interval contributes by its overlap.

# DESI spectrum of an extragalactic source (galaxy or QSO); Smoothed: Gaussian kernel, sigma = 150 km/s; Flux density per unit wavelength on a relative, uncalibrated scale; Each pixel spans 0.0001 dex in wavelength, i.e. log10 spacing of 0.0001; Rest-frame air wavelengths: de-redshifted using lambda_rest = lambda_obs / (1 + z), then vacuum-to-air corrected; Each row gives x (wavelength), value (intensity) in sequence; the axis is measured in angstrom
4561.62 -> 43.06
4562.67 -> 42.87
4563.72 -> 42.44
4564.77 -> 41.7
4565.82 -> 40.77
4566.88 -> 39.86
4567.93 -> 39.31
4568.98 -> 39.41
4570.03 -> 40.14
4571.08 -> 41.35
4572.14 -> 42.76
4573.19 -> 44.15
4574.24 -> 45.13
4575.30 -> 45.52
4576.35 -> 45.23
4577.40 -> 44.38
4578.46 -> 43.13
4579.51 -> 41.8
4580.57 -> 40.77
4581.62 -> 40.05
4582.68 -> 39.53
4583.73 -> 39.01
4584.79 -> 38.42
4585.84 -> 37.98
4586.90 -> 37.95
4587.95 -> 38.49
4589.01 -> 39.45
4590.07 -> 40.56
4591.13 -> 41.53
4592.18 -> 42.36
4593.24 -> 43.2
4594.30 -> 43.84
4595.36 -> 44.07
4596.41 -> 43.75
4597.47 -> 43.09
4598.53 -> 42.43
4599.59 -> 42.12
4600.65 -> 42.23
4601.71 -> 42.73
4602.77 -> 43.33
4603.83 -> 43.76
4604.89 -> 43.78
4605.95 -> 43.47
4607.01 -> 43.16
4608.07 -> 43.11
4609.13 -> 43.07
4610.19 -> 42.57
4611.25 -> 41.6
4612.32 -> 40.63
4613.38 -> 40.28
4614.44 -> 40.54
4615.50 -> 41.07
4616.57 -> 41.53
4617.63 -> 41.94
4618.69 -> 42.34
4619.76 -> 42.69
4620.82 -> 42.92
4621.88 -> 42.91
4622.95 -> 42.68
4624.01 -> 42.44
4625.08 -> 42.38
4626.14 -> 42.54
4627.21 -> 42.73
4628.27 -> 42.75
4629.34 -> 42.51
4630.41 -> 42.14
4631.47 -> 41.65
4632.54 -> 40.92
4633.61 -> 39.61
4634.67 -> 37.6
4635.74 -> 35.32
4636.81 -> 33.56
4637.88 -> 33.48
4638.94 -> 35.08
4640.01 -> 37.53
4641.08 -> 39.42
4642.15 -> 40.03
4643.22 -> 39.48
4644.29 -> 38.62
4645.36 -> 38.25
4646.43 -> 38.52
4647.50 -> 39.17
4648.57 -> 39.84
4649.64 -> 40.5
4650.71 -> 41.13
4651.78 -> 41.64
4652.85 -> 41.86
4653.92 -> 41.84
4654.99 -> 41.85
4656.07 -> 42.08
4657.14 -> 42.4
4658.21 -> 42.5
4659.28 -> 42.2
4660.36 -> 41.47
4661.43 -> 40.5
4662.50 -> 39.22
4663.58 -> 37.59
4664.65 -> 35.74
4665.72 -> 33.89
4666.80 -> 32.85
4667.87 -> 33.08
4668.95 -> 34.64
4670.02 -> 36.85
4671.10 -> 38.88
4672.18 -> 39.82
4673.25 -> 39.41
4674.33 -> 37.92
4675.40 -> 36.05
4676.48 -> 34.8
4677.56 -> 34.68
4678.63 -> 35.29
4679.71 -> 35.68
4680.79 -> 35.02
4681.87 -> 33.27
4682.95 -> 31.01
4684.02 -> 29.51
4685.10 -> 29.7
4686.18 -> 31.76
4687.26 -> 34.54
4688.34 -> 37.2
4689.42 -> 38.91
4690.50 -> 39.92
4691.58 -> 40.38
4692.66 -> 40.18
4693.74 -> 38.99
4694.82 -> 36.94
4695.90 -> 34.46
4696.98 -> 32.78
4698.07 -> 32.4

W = 0.90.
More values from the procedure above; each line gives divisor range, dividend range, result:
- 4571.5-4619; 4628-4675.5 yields 0.93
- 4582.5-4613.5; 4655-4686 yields 0.88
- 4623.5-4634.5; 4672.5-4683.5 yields 0.85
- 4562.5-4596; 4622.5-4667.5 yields 0.96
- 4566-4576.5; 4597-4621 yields 1.01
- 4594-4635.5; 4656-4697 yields 0.87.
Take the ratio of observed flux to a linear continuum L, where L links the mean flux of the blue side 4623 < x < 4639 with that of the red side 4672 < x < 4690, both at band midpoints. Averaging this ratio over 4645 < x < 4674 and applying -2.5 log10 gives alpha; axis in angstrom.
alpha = -0.06 mag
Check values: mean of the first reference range 39.9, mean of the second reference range 34.9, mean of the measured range 39.2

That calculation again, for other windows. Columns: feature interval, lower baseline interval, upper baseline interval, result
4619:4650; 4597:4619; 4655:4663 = 0.053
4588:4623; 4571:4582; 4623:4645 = -0.025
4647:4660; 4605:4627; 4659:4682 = -0.081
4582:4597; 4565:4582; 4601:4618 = 0.038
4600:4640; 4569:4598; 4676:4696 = -0.046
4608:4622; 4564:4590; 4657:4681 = -0.062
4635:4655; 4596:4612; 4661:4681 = 0.005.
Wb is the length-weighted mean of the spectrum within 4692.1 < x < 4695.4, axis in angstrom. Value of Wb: 38.7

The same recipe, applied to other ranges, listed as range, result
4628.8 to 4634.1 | 41.3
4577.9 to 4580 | 42.5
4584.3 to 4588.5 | 38.3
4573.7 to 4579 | 44.7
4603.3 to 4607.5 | 43.6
